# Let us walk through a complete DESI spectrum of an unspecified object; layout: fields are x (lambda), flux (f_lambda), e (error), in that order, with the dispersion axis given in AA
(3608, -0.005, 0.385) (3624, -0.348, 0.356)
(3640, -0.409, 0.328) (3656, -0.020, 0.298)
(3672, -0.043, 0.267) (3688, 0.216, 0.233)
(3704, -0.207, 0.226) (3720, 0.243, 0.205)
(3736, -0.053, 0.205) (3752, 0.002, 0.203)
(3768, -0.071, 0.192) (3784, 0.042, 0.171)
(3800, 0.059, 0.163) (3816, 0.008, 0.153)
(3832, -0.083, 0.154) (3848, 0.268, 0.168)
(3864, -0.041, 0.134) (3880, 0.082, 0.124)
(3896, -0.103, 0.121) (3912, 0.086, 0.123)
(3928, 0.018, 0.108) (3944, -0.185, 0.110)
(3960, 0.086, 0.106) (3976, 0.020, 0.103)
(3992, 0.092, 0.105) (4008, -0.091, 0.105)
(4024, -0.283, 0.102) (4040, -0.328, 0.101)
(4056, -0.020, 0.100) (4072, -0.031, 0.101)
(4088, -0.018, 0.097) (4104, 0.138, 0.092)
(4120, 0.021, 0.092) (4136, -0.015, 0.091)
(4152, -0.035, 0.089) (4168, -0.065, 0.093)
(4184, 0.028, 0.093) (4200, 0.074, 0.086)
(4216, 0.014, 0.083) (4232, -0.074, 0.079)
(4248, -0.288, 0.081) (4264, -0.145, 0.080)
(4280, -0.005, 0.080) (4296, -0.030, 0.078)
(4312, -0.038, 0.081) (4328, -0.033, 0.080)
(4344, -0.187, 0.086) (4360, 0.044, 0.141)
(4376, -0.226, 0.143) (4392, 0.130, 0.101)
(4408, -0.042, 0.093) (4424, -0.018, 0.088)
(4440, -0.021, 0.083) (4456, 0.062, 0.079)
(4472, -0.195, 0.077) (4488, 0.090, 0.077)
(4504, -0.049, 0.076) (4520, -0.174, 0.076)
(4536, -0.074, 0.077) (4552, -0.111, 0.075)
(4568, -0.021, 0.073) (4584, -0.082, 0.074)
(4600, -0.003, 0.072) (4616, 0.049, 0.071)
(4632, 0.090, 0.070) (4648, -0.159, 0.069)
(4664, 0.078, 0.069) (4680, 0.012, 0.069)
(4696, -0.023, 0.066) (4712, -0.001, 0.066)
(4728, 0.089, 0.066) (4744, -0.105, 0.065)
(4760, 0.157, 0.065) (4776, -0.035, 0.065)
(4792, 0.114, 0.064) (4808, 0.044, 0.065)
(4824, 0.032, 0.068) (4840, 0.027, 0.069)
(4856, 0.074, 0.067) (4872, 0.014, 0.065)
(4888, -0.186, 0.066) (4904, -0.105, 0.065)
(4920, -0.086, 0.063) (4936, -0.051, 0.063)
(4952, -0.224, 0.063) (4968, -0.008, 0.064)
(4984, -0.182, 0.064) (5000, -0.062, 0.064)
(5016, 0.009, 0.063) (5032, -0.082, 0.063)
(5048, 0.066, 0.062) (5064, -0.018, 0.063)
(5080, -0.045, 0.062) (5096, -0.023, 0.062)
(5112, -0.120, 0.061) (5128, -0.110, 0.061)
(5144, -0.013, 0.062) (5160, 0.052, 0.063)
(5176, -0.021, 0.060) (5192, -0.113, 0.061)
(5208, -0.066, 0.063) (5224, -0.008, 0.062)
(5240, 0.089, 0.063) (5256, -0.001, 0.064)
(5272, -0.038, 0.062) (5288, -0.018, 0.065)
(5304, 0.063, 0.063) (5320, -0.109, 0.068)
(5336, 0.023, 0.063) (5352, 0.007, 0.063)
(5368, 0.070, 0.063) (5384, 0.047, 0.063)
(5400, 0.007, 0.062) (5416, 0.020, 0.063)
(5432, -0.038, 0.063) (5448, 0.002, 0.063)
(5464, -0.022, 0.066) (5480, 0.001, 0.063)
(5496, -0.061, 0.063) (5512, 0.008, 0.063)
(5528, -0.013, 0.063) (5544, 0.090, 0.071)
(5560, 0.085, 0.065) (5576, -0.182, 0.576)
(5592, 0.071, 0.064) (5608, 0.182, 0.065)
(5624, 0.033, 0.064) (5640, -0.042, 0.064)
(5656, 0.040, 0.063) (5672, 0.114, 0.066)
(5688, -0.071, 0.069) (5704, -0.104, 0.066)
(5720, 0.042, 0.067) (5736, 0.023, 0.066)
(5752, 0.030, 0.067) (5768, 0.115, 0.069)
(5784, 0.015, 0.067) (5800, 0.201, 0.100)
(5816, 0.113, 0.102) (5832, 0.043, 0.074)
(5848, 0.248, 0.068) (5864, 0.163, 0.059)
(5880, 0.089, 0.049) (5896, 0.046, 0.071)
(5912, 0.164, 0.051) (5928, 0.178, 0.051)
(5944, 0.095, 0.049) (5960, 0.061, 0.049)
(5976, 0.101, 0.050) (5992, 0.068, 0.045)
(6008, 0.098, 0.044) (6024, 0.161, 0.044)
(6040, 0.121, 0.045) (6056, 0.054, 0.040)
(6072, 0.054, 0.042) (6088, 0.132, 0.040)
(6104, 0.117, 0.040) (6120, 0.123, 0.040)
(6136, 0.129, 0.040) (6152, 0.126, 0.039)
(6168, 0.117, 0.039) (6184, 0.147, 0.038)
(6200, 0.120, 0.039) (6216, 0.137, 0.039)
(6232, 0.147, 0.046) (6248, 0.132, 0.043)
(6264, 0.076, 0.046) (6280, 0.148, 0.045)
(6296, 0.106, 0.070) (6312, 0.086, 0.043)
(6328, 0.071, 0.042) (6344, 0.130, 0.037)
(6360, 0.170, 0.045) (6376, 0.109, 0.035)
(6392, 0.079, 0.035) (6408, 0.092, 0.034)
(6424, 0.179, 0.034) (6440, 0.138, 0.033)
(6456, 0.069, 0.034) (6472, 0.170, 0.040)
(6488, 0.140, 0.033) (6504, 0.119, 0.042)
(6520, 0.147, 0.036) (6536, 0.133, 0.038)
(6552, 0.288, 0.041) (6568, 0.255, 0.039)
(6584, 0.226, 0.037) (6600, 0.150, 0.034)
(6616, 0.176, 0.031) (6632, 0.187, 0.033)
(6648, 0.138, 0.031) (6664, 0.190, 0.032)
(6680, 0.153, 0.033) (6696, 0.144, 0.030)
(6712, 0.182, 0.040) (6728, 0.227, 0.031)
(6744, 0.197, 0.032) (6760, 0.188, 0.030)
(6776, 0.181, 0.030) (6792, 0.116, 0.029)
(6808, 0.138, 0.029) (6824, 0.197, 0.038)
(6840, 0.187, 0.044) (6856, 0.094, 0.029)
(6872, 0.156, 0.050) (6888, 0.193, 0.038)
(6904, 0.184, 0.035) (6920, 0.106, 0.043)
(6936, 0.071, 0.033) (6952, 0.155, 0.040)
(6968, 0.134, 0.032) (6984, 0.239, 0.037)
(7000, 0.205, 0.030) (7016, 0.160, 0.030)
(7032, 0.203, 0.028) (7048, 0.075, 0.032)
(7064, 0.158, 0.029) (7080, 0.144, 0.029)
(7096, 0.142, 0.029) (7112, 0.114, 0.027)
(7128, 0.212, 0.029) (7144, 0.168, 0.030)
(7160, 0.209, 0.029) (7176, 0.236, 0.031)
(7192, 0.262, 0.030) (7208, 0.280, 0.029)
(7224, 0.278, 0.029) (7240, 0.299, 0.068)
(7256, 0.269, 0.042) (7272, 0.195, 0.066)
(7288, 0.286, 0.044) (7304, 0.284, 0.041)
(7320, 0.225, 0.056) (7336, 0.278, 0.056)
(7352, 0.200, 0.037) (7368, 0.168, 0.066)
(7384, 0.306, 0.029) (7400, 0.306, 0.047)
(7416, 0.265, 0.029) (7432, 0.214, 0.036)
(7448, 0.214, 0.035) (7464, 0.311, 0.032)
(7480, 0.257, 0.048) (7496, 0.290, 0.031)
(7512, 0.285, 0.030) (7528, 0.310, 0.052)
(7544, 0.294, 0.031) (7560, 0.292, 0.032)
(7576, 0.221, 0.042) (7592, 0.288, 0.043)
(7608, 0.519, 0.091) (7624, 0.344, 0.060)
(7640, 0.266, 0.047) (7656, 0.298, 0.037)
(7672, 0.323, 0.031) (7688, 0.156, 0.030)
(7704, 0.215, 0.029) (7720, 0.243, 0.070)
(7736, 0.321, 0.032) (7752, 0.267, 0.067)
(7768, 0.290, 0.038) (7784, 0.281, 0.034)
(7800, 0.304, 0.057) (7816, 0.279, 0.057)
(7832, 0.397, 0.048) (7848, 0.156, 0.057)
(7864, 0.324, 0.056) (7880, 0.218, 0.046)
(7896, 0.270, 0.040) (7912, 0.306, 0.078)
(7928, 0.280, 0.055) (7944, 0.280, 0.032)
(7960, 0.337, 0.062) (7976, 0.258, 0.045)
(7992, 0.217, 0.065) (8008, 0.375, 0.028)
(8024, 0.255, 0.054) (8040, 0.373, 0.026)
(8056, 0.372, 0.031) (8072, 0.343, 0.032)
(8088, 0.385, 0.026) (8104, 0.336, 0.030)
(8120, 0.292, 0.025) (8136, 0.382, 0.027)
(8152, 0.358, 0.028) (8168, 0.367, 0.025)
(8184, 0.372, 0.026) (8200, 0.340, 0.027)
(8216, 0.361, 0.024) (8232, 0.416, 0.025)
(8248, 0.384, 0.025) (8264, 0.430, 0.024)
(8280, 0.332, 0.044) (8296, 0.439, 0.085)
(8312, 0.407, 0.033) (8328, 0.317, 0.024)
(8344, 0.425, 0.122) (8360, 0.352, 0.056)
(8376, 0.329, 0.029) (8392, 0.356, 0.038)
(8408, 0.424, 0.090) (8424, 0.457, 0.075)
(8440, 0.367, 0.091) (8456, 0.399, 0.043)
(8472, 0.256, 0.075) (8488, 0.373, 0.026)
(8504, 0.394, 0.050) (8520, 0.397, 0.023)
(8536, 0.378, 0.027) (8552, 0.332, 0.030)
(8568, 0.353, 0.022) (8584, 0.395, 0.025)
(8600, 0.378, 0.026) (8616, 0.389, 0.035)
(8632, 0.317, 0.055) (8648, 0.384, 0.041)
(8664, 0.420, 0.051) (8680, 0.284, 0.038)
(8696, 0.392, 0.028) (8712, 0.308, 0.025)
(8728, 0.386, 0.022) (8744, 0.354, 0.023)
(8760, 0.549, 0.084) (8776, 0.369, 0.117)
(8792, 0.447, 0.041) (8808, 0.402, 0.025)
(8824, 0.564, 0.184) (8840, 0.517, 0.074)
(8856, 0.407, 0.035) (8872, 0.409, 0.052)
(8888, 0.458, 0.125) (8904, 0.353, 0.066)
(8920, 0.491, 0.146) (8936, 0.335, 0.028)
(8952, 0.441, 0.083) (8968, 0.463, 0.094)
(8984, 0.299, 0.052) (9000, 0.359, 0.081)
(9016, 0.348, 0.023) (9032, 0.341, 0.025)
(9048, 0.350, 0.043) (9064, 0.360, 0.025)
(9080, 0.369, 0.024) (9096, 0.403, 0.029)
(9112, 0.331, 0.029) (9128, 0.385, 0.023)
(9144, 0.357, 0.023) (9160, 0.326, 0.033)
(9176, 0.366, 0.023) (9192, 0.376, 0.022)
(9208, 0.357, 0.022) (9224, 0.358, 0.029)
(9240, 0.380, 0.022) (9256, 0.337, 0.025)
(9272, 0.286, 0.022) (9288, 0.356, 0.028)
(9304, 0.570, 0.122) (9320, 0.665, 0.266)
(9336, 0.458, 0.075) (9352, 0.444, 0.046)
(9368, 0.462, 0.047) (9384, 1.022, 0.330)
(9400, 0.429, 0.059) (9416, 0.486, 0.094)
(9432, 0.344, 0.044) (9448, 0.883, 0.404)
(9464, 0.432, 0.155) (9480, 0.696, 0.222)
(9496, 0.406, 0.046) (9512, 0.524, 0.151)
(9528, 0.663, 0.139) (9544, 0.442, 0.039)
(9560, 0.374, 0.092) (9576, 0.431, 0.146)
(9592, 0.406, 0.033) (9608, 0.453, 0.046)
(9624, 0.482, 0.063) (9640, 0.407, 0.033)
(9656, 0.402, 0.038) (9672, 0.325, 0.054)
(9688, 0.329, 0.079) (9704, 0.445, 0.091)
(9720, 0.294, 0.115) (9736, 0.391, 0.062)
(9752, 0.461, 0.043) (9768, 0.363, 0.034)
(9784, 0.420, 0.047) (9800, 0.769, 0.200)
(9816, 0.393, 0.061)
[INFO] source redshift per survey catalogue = 0.79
